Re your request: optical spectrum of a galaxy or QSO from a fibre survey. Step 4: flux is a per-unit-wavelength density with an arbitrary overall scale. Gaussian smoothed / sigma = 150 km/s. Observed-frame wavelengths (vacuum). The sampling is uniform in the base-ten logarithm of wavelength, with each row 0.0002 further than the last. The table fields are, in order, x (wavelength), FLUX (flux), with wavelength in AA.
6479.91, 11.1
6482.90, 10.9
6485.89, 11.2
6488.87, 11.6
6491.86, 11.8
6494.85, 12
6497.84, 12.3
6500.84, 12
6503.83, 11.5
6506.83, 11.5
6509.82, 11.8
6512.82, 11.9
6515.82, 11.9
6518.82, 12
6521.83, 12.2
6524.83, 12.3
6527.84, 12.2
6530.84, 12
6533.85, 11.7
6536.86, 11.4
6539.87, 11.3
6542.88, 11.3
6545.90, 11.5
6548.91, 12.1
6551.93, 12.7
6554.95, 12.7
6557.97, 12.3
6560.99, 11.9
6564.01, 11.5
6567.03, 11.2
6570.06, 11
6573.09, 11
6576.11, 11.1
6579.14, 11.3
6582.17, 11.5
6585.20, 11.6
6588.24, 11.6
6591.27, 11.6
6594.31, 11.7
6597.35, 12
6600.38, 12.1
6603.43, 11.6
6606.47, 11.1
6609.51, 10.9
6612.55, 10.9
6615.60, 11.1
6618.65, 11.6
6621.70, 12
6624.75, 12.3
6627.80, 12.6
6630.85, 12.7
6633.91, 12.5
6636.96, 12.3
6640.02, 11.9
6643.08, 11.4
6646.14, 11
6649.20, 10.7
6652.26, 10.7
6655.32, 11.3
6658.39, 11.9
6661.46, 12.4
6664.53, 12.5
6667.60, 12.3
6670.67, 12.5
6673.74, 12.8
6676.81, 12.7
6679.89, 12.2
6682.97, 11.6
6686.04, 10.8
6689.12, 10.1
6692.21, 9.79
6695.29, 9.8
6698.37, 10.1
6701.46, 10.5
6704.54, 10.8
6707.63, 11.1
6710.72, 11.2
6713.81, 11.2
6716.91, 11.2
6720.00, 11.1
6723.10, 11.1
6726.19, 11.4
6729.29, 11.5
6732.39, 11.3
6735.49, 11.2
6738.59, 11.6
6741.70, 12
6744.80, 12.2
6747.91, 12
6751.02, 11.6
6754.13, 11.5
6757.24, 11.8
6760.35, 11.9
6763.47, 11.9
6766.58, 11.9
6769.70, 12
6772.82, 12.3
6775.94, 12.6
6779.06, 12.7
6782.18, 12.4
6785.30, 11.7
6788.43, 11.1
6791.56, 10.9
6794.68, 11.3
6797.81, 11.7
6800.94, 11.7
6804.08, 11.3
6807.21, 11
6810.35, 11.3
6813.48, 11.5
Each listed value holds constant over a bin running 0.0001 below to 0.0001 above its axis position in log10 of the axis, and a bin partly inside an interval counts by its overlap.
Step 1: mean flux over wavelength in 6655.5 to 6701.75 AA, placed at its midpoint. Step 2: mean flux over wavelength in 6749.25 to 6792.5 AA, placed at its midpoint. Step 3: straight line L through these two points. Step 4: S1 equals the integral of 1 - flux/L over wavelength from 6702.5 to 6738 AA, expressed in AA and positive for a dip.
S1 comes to 1.4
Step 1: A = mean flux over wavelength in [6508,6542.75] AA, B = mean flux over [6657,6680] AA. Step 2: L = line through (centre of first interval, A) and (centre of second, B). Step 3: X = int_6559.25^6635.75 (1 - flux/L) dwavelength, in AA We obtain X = 3.3 AA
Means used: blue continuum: 11.9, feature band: 11.6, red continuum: 12.4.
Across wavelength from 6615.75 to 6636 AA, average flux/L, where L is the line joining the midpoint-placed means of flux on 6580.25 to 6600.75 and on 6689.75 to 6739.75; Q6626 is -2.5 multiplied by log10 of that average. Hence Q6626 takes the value -0.07 mag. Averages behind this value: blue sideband 11.7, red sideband 10.9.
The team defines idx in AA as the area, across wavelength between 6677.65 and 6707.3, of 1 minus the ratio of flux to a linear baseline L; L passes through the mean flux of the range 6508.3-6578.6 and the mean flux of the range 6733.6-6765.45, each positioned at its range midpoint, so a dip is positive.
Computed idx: 2.7 AA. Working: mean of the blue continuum 11.8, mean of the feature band 10.7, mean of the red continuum 11.8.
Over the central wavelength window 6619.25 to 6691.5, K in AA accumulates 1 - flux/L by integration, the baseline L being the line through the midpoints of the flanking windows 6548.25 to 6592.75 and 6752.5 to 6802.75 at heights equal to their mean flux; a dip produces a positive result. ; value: -0.7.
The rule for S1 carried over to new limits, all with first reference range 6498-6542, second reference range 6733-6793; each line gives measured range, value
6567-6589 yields 1.04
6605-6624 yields 0.86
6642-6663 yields 0.89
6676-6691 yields 0.59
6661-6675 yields -0.77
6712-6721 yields 0.51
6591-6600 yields 0.01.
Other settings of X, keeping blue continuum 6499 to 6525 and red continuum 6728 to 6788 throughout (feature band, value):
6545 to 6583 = 0.6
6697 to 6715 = 1.6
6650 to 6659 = 0.5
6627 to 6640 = -0.6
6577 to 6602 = 0.5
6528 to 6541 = 0.2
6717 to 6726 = 0.5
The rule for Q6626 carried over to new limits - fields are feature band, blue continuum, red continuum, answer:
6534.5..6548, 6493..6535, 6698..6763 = 0.04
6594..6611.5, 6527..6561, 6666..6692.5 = 0.03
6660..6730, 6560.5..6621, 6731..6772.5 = 0.03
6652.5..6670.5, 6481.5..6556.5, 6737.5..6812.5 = -0.02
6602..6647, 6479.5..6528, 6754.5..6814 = 0.00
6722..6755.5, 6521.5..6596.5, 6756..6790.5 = 0.03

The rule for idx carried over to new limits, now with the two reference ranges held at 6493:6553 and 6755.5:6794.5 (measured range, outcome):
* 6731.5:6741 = 0.38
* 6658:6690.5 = -0.27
